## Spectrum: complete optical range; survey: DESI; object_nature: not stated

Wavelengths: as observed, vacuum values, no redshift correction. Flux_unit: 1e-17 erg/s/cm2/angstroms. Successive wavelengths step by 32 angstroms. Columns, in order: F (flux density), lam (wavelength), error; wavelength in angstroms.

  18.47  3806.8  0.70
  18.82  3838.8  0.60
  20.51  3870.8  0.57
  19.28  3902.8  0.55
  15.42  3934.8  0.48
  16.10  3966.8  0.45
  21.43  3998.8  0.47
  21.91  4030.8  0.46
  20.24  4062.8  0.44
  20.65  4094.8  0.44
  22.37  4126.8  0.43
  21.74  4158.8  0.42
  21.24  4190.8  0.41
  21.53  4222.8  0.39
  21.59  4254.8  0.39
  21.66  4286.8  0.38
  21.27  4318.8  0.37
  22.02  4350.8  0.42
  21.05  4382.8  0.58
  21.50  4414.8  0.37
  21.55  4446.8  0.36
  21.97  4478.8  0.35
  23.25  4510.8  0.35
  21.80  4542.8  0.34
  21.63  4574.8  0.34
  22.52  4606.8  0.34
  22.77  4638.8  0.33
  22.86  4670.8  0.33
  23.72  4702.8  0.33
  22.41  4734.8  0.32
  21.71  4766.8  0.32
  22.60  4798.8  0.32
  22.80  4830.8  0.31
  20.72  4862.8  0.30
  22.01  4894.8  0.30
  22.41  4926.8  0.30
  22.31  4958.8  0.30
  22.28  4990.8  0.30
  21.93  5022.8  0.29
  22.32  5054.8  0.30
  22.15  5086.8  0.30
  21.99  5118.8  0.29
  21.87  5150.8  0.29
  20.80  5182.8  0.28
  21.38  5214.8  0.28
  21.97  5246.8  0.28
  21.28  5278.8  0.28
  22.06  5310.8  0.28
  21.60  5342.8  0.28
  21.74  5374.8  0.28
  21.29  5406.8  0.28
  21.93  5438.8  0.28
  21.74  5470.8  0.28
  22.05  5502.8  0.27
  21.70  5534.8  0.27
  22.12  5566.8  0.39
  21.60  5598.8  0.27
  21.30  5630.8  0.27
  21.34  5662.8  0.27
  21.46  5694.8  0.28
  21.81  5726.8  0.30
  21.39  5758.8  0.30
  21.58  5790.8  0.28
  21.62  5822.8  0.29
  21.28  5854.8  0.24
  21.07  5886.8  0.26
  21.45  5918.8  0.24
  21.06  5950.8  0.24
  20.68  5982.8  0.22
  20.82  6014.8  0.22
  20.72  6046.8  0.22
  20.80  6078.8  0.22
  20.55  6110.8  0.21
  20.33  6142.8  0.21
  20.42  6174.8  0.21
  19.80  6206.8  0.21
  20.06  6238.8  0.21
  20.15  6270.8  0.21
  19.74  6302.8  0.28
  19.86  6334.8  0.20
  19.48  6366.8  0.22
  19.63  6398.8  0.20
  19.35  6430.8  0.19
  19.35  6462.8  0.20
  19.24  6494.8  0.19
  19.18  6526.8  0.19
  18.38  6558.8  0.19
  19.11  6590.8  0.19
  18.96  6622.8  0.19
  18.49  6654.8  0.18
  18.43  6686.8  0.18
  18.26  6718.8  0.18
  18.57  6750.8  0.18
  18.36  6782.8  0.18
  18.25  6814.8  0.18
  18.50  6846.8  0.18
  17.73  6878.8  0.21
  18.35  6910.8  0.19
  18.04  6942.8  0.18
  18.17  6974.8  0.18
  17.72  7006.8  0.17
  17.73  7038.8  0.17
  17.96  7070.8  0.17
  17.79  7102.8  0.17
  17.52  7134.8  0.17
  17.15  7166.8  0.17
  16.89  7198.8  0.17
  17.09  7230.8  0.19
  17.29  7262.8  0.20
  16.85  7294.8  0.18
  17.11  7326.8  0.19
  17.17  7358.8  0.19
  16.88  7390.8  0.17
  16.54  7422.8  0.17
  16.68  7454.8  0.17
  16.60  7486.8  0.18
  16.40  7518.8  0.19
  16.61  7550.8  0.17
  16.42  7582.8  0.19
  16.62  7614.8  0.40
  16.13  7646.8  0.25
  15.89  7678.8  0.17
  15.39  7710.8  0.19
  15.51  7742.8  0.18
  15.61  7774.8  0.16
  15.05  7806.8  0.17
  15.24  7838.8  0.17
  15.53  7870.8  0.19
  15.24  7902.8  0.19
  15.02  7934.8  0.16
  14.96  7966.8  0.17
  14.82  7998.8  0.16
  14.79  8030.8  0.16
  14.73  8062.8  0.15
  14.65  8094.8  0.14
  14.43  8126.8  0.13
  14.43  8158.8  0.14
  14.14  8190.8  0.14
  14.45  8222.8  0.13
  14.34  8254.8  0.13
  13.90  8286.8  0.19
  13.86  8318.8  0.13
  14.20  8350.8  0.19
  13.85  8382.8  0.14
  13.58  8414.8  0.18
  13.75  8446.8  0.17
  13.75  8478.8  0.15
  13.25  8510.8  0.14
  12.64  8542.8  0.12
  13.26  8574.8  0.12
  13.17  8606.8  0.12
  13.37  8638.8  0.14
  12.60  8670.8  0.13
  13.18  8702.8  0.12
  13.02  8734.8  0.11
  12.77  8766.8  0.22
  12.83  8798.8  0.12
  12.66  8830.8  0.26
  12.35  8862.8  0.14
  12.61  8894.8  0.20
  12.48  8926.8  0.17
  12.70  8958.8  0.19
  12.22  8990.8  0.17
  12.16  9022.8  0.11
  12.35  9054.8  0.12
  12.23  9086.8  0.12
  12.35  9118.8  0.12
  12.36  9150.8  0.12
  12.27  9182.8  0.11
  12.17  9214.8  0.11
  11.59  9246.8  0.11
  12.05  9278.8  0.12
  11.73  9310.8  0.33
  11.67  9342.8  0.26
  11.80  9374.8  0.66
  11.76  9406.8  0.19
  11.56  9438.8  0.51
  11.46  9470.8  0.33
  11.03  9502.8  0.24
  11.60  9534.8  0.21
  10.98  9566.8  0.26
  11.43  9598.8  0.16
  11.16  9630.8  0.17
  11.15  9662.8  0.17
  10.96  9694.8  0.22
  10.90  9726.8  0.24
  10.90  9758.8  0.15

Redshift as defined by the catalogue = 0.001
